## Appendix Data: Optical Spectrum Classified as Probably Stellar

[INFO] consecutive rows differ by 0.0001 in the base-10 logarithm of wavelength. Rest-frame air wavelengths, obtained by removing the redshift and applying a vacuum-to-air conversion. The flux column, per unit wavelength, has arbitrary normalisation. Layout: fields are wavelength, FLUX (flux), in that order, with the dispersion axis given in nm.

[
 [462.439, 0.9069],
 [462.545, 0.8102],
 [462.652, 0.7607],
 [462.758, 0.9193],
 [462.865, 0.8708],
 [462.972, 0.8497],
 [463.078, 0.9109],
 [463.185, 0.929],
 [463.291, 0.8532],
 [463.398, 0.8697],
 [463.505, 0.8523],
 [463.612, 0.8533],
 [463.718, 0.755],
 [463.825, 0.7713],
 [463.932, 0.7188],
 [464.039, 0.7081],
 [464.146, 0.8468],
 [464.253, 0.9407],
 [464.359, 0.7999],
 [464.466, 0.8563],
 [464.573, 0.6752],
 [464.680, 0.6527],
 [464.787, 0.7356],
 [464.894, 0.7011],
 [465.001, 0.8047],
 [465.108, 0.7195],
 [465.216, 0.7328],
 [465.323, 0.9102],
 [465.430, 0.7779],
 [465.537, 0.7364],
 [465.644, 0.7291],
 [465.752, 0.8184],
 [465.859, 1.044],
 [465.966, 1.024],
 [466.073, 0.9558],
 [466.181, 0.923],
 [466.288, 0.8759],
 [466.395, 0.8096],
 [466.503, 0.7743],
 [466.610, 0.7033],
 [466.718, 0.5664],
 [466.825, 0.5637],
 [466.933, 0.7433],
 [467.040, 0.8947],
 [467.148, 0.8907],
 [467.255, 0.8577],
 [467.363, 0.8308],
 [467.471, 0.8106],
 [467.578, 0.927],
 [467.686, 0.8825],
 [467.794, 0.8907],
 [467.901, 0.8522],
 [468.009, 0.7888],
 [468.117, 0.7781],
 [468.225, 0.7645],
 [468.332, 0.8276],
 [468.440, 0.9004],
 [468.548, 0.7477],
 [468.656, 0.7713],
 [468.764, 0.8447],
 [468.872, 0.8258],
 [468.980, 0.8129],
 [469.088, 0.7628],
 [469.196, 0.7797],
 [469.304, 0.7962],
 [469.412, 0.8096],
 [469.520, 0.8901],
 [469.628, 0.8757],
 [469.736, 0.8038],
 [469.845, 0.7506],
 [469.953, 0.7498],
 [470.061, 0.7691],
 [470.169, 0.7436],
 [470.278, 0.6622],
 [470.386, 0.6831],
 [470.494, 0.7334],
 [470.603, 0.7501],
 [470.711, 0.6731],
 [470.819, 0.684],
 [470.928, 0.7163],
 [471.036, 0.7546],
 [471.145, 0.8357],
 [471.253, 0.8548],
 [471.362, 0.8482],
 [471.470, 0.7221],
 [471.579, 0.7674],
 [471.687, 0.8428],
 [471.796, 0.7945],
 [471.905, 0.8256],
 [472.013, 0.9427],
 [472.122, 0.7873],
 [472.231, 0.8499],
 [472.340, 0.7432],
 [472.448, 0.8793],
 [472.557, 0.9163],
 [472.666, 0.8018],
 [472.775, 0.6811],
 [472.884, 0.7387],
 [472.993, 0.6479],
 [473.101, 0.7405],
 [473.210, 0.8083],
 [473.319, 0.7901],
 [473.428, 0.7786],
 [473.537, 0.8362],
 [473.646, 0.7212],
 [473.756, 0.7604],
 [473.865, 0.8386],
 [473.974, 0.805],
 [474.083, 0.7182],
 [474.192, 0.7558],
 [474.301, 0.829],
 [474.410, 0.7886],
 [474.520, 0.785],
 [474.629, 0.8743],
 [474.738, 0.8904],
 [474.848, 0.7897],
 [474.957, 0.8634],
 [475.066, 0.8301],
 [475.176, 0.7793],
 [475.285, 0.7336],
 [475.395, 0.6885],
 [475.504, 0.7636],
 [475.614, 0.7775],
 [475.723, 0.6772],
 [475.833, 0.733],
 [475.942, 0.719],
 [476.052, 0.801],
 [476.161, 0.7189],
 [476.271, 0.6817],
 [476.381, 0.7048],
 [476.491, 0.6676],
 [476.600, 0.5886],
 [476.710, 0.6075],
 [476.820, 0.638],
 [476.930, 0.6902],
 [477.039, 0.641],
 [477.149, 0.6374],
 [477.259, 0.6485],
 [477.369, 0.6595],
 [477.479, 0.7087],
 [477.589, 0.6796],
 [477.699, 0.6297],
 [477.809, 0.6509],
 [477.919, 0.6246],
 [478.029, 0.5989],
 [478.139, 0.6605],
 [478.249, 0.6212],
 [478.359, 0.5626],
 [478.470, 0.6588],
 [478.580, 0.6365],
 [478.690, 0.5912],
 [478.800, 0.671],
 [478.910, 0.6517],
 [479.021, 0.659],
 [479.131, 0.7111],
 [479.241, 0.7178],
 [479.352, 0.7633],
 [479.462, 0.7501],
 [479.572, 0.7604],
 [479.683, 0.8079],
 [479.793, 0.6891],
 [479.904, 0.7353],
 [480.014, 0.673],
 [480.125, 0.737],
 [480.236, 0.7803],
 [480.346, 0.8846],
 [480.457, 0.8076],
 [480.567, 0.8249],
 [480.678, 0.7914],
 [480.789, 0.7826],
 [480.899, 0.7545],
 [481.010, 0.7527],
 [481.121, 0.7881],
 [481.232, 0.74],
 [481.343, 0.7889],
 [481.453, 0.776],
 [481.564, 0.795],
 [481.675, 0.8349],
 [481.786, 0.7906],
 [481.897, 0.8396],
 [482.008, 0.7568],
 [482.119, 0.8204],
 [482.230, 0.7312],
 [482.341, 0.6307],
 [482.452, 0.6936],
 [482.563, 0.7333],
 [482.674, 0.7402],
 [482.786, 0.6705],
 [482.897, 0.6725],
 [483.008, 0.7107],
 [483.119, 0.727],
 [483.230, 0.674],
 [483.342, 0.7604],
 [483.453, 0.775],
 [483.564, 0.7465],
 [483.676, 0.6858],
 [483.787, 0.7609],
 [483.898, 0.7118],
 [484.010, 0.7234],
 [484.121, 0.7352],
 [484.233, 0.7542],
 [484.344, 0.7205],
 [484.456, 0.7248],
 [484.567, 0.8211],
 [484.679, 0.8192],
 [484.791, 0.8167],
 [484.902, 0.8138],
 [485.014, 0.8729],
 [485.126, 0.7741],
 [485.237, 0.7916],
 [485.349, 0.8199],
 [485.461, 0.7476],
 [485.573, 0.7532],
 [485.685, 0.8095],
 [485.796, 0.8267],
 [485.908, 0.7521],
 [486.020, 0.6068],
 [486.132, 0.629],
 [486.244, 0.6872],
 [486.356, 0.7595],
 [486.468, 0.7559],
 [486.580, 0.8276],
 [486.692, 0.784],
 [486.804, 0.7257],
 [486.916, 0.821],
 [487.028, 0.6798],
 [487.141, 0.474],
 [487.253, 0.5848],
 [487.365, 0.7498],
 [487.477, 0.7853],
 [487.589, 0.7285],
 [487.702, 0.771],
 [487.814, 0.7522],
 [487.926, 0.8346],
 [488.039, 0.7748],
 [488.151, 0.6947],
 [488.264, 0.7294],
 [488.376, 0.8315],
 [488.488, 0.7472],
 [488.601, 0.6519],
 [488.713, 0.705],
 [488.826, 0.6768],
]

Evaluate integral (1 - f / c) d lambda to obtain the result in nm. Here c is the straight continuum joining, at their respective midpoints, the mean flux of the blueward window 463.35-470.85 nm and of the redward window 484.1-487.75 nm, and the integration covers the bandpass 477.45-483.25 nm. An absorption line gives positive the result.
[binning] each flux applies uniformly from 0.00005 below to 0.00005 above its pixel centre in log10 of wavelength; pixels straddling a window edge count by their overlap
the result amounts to 0.312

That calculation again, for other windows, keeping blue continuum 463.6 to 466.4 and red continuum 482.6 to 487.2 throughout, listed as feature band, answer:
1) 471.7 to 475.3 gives -0.082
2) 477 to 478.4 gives 0.230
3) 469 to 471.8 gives 0.072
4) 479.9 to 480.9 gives -0.030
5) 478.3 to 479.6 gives 0.148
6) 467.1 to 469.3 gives -0.075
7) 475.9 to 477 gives 0.129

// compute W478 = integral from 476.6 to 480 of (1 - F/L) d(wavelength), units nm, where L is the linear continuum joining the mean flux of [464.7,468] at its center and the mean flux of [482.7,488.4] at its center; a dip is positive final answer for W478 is 0.45 nm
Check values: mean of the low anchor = 0.814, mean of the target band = 0.668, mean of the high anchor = 0.744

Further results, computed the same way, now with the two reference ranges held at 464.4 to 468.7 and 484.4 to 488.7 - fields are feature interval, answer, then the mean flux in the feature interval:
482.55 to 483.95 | 0.07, 0.72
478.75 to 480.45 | 0.08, 0.735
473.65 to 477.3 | 0.19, 0.74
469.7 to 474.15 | 0.09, 0.774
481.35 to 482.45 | -0.01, 0.772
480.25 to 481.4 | -0.04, 0.792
